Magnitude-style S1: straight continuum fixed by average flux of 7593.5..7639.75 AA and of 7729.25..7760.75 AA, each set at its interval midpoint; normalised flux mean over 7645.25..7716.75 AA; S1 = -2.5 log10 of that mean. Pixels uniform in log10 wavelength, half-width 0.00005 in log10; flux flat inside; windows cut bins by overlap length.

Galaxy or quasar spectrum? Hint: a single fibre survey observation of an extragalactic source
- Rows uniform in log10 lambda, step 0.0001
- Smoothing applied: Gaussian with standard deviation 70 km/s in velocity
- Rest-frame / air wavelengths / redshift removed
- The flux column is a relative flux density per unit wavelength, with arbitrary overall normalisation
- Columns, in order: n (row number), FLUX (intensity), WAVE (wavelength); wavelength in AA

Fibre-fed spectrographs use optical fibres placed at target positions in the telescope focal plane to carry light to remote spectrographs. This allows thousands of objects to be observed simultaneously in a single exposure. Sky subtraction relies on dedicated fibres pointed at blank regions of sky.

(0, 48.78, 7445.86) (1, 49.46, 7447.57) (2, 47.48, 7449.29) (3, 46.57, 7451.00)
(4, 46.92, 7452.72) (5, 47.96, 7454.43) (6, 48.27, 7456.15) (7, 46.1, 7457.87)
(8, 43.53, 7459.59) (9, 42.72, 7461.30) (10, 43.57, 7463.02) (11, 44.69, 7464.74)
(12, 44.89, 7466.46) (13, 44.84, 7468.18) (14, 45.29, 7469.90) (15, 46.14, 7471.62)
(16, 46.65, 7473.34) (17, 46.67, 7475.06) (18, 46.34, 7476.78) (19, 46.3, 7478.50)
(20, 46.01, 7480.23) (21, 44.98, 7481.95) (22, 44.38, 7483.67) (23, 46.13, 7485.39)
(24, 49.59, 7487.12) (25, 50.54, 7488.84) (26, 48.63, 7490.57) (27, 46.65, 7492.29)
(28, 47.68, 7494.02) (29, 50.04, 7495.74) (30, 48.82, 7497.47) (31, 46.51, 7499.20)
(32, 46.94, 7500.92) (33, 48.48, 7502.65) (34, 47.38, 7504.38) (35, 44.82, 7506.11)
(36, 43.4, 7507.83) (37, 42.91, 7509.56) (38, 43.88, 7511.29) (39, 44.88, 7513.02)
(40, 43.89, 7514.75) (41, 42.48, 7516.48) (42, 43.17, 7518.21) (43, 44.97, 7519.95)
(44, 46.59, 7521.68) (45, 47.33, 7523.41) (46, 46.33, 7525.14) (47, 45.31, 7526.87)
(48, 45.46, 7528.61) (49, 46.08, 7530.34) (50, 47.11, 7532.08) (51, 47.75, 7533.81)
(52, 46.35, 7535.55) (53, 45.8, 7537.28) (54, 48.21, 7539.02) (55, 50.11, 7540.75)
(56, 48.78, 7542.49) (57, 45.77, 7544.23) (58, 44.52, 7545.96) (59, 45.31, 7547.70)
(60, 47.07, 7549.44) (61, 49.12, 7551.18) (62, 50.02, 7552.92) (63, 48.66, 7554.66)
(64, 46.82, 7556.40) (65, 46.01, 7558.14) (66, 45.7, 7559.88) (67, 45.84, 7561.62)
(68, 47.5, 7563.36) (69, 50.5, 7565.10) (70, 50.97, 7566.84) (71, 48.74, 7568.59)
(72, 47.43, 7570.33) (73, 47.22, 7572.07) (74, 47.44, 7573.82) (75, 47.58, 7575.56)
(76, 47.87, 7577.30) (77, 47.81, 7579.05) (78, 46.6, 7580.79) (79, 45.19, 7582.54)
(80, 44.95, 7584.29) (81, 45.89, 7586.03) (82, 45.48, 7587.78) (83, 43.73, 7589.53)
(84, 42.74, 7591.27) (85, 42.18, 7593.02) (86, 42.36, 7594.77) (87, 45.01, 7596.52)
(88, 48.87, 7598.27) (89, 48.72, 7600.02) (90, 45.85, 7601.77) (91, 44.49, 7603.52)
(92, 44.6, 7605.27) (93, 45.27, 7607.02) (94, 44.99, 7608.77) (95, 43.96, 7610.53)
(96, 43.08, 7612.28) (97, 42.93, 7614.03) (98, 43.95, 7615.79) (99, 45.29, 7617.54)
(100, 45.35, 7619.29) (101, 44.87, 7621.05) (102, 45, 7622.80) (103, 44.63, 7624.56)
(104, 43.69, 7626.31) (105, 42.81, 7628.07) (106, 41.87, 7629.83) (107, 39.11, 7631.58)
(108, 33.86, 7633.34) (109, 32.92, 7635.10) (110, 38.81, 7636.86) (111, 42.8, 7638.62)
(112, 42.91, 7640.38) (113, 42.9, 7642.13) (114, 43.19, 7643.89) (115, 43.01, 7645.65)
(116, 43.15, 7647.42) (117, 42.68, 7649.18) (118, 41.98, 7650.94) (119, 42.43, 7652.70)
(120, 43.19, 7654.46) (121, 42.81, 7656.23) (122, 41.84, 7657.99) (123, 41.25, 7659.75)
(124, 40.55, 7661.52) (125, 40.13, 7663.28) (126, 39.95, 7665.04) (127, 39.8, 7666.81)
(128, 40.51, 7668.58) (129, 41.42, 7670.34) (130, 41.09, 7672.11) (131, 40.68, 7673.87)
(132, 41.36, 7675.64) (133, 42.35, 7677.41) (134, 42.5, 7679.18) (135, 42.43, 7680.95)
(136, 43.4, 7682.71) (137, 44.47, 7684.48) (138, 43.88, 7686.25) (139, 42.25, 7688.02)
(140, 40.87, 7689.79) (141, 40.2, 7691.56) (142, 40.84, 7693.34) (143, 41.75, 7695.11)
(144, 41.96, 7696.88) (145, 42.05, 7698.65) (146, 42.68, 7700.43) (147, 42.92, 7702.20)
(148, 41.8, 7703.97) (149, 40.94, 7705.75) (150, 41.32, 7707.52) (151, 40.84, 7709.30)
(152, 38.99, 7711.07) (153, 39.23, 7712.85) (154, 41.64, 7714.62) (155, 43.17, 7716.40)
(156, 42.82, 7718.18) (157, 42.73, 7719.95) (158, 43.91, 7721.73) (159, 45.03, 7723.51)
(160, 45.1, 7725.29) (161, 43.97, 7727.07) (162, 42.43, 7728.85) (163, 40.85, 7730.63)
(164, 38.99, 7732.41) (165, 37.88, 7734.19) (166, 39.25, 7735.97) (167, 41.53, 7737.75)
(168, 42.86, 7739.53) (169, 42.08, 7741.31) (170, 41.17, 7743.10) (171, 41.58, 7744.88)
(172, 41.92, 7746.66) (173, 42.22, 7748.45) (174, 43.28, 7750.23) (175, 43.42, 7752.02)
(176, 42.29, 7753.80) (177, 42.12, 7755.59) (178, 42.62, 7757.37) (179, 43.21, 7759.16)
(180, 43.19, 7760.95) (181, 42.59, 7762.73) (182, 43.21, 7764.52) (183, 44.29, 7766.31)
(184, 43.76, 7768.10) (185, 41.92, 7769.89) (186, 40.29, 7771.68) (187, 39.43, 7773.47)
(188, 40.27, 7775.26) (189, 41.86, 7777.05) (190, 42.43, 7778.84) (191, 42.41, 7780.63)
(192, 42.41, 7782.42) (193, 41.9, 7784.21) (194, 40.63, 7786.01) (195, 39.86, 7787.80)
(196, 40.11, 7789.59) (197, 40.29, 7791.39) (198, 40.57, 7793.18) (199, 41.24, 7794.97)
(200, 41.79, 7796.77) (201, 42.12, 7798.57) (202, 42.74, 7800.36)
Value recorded 0.02 mag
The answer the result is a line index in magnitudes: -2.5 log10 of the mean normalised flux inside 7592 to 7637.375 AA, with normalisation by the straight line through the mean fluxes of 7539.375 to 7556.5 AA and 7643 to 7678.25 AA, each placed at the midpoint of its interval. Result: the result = 0.02 mag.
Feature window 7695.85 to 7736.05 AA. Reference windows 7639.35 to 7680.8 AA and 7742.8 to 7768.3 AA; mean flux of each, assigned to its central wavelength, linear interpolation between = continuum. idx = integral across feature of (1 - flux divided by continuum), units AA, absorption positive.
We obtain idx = 0.5 AA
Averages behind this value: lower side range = 41.8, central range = 41.8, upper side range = 42.7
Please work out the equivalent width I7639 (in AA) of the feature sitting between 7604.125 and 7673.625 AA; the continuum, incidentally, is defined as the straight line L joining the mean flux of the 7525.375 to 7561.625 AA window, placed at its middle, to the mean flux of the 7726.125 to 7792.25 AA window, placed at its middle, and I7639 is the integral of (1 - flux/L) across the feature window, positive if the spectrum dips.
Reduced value 3.9 AA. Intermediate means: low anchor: 47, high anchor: 41.7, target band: 42.2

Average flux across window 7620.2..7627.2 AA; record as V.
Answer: 44.6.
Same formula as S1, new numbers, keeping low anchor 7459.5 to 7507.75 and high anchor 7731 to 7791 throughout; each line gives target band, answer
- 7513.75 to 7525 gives 0.02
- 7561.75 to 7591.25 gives -0.05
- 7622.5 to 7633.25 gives 0.05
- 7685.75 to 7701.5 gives 0.03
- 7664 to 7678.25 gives 0.06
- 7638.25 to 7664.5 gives 0.03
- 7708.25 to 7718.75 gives 0.04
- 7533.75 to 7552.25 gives -0.04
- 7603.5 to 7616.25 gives 0.00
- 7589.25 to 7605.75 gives -0.01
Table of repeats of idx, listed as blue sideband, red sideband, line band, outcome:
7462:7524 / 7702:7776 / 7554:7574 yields -1.3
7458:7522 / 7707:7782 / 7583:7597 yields 0.1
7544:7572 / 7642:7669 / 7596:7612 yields -0.3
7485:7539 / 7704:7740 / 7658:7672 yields 0.8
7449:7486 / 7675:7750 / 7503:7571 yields -2.8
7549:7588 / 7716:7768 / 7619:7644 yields 2.3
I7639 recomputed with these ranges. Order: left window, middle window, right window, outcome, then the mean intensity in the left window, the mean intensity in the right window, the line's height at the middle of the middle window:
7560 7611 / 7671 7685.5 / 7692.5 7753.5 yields 0.3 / 46.2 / 41.9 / 43.3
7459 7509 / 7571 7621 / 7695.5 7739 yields -1.4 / 46.3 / 41.8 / 44.1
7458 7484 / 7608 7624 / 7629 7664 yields -1.0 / 45.2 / 41.1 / 41.8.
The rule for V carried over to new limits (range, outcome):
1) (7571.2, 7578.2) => 47.5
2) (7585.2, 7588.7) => 45.6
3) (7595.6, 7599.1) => 46.8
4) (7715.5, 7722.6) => 43.1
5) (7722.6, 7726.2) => 45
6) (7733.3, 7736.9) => 38.6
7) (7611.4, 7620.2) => 44.1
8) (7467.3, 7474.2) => 45.7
